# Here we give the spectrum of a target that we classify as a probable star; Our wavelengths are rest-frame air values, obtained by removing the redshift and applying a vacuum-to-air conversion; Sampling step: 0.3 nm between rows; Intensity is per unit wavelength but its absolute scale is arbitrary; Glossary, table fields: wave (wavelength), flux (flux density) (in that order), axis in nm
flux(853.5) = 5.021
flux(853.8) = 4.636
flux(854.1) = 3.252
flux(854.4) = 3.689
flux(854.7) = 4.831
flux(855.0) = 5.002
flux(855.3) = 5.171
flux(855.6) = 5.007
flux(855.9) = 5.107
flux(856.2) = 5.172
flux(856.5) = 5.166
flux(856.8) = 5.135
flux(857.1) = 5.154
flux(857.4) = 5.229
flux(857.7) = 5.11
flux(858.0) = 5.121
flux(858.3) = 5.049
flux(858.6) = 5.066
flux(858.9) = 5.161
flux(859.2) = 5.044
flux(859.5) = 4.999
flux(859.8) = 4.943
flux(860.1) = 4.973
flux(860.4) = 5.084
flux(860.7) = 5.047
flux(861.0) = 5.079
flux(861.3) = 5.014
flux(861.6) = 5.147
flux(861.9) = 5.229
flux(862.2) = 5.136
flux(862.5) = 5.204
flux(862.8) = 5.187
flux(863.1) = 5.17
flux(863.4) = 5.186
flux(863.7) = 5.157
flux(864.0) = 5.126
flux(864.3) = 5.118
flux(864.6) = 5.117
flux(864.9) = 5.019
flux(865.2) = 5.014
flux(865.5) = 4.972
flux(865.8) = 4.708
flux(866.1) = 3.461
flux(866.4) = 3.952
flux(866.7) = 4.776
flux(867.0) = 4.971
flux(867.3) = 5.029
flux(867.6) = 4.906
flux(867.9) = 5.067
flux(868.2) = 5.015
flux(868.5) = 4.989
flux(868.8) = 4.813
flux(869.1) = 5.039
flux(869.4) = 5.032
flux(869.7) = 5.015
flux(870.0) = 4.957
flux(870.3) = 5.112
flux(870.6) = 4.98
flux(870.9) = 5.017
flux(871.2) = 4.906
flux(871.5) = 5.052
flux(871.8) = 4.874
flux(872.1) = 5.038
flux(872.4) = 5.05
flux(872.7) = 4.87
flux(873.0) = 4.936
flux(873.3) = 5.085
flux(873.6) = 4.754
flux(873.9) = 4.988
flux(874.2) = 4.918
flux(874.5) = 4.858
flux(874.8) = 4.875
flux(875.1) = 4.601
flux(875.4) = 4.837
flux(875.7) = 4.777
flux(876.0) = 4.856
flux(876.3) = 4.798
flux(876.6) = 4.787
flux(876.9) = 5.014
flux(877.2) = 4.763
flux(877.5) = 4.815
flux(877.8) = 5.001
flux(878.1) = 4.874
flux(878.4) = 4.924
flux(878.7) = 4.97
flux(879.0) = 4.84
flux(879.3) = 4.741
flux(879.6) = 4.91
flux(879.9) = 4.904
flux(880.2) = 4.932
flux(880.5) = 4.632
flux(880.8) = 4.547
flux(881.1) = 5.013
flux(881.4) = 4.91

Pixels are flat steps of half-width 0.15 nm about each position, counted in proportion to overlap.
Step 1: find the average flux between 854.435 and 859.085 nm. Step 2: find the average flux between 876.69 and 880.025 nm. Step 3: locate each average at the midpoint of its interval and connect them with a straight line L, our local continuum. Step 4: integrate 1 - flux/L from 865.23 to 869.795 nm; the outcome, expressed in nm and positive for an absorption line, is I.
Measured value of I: 0.17 nm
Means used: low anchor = 5.06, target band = 4.79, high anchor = 4.88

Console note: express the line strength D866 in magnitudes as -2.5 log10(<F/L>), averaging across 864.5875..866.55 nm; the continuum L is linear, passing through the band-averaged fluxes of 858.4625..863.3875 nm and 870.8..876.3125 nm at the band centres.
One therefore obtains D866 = 0.10 mag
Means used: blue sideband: 5.1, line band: 4.57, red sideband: 4.9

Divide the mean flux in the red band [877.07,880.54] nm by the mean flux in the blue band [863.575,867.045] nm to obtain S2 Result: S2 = 1.02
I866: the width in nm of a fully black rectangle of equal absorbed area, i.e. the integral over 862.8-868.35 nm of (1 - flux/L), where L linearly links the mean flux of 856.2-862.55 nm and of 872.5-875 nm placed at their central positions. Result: 0.15 nm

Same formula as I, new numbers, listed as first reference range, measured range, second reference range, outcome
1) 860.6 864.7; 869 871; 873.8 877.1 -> -0.021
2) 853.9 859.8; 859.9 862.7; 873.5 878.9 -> -0.112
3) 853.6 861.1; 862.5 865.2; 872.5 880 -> -0.123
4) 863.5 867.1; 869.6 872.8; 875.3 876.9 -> -0.120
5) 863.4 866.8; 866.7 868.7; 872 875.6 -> -0.065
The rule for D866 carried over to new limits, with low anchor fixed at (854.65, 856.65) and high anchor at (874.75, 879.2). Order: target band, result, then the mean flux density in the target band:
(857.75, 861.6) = -0.004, 5.05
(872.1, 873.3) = -0.019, 4.98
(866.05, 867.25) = 0.125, 4.42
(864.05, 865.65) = -0.016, 5.05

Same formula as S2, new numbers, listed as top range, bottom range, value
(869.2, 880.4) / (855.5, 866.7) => 0.98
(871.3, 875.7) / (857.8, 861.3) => 0.97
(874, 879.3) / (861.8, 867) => 0.99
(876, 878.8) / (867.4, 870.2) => 0.98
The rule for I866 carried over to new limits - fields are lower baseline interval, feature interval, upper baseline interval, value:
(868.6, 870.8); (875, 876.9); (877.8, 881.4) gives 0.041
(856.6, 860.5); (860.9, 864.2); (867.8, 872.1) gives -0.064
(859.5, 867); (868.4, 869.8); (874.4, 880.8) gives -0.020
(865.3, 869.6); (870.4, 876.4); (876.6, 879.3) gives -0.087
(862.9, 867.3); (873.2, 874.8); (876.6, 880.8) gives -0.019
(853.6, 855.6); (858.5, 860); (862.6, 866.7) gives -0.122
